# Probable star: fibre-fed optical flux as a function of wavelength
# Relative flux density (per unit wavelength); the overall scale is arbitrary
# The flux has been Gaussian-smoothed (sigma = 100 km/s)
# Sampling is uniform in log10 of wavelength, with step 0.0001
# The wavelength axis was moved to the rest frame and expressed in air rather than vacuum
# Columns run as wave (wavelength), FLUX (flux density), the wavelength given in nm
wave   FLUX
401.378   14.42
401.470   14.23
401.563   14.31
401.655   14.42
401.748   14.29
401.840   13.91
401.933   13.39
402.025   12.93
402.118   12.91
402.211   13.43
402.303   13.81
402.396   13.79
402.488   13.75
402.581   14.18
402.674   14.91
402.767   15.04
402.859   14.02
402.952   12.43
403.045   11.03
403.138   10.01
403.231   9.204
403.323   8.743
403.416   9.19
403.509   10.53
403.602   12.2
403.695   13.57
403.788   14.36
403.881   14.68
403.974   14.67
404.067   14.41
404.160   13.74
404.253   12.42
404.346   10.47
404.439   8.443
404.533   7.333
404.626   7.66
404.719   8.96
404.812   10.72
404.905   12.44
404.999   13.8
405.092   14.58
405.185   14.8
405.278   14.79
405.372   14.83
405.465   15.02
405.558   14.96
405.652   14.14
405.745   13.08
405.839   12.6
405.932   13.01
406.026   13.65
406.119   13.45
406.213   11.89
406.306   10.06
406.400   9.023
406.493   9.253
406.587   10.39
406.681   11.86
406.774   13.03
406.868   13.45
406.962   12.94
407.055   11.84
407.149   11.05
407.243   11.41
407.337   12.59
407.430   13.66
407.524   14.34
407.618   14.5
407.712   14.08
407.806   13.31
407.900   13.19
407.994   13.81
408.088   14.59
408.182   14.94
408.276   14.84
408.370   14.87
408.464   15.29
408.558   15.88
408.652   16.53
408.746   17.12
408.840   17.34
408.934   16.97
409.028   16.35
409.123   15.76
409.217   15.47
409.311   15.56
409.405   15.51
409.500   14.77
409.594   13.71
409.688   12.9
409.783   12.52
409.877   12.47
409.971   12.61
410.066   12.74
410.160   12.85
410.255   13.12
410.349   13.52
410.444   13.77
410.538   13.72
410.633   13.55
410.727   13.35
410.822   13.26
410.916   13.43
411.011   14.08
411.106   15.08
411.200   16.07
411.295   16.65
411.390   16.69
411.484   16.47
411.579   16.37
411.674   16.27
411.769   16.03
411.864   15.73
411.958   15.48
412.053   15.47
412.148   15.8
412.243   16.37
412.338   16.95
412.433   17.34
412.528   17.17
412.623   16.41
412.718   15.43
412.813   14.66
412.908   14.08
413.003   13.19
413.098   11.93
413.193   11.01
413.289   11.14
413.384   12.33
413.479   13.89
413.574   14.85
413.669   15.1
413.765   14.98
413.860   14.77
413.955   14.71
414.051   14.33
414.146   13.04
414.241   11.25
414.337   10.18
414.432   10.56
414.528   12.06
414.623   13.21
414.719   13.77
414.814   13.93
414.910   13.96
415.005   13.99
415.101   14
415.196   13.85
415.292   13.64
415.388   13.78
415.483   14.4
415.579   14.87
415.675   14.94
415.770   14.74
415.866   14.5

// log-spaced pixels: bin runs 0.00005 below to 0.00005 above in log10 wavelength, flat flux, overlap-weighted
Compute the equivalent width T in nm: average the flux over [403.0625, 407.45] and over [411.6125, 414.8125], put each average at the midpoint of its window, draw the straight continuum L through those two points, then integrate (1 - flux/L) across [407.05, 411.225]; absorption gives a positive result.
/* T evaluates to -0.341 nm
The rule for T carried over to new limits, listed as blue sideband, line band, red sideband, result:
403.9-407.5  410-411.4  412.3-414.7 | -0.08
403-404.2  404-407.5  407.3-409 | 0.30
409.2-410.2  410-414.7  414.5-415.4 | -0.21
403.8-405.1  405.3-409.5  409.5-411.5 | -0.33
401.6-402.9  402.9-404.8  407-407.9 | 0.34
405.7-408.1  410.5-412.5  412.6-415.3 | -0.36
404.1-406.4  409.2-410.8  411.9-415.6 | -0.04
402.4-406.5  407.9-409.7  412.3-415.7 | -0.32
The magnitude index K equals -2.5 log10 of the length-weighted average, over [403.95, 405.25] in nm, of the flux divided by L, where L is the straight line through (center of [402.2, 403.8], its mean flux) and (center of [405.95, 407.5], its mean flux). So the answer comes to 0.04 mag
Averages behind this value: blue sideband 12.4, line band 11.7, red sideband 11.9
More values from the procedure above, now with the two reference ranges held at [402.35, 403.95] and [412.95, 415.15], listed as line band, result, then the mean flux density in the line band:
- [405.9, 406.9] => 0.09 mag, 11.7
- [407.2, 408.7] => -0.12 mag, 14.3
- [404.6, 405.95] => -0.04 mag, 13.1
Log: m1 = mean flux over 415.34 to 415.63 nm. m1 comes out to 14.3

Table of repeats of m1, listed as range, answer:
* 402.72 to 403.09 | 13.1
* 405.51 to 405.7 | 14.6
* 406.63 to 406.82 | 12.4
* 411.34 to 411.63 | 16.5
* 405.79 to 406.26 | 12.9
